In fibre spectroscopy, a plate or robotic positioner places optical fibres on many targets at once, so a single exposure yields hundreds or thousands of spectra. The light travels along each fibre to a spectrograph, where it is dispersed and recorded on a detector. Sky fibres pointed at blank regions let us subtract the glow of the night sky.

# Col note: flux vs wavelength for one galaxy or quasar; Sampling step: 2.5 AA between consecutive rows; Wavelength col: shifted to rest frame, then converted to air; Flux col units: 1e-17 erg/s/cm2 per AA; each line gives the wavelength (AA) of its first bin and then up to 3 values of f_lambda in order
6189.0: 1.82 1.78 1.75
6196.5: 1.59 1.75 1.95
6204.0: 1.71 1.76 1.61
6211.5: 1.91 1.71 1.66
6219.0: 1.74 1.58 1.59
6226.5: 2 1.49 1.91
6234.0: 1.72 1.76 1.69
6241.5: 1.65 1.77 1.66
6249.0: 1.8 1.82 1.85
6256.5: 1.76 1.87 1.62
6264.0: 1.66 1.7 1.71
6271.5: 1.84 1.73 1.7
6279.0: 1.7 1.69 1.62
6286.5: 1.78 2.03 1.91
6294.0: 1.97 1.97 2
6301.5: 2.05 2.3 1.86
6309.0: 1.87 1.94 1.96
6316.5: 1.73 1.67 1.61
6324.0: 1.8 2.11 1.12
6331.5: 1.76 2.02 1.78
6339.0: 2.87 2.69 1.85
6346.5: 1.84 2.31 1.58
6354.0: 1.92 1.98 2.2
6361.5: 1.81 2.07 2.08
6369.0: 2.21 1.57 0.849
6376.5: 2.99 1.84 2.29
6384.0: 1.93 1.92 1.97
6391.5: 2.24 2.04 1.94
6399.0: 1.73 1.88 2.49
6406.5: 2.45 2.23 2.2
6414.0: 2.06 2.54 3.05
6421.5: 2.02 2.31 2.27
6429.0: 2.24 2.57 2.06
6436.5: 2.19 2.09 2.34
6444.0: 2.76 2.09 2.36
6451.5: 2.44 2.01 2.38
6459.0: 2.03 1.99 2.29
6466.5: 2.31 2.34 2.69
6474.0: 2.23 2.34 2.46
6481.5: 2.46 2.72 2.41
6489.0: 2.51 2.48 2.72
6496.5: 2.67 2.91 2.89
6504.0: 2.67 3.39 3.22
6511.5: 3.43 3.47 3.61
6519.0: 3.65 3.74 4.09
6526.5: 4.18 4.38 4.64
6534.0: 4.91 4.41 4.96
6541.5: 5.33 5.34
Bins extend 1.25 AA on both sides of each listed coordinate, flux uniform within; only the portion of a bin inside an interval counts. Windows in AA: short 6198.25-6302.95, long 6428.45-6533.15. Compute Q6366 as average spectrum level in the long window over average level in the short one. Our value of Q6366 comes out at 1.6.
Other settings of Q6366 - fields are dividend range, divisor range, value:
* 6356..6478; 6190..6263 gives 1.25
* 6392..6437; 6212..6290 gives 1.29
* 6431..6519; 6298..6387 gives 1.32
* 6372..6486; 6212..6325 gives 1.25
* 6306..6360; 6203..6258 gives 1.11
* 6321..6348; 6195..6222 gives 1.14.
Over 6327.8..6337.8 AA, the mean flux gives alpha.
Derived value 1.68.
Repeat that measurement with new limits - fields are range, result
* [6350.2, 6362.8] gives 1.9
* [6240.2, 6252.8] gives 1.74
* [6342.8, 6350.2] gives 2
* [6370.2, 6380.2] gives 1.81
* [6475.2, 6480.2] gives 2.4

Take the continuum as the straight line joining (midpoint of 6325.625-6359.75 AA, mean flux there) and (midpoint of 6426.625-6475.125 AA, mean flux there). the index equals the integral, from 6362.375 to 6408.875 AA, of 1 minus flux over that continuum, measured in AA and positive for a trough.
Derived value 1.81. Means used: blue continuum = 2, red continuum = 2.28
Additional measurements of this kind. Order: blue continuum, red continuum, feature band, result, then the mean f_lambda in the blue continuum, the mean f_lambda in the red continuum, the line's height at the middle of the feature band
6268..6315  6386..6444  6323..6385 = 2.2 AA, 1.88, 2.23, 2.05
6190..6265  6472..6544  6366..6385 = 4.8 AA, 1.74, 3.42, 2.62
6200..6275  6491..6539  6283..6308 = 2.1 AA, 1.74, 3.6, 2.13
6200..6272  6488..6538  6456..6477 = 6.1 AA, 1.74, 3.51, 3.21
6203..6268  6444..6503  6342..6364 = 1.1 AA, 1.73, 2.43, 2.08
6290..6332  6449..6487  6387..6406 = 0.6 AA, 1.86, 2.34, 2.12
